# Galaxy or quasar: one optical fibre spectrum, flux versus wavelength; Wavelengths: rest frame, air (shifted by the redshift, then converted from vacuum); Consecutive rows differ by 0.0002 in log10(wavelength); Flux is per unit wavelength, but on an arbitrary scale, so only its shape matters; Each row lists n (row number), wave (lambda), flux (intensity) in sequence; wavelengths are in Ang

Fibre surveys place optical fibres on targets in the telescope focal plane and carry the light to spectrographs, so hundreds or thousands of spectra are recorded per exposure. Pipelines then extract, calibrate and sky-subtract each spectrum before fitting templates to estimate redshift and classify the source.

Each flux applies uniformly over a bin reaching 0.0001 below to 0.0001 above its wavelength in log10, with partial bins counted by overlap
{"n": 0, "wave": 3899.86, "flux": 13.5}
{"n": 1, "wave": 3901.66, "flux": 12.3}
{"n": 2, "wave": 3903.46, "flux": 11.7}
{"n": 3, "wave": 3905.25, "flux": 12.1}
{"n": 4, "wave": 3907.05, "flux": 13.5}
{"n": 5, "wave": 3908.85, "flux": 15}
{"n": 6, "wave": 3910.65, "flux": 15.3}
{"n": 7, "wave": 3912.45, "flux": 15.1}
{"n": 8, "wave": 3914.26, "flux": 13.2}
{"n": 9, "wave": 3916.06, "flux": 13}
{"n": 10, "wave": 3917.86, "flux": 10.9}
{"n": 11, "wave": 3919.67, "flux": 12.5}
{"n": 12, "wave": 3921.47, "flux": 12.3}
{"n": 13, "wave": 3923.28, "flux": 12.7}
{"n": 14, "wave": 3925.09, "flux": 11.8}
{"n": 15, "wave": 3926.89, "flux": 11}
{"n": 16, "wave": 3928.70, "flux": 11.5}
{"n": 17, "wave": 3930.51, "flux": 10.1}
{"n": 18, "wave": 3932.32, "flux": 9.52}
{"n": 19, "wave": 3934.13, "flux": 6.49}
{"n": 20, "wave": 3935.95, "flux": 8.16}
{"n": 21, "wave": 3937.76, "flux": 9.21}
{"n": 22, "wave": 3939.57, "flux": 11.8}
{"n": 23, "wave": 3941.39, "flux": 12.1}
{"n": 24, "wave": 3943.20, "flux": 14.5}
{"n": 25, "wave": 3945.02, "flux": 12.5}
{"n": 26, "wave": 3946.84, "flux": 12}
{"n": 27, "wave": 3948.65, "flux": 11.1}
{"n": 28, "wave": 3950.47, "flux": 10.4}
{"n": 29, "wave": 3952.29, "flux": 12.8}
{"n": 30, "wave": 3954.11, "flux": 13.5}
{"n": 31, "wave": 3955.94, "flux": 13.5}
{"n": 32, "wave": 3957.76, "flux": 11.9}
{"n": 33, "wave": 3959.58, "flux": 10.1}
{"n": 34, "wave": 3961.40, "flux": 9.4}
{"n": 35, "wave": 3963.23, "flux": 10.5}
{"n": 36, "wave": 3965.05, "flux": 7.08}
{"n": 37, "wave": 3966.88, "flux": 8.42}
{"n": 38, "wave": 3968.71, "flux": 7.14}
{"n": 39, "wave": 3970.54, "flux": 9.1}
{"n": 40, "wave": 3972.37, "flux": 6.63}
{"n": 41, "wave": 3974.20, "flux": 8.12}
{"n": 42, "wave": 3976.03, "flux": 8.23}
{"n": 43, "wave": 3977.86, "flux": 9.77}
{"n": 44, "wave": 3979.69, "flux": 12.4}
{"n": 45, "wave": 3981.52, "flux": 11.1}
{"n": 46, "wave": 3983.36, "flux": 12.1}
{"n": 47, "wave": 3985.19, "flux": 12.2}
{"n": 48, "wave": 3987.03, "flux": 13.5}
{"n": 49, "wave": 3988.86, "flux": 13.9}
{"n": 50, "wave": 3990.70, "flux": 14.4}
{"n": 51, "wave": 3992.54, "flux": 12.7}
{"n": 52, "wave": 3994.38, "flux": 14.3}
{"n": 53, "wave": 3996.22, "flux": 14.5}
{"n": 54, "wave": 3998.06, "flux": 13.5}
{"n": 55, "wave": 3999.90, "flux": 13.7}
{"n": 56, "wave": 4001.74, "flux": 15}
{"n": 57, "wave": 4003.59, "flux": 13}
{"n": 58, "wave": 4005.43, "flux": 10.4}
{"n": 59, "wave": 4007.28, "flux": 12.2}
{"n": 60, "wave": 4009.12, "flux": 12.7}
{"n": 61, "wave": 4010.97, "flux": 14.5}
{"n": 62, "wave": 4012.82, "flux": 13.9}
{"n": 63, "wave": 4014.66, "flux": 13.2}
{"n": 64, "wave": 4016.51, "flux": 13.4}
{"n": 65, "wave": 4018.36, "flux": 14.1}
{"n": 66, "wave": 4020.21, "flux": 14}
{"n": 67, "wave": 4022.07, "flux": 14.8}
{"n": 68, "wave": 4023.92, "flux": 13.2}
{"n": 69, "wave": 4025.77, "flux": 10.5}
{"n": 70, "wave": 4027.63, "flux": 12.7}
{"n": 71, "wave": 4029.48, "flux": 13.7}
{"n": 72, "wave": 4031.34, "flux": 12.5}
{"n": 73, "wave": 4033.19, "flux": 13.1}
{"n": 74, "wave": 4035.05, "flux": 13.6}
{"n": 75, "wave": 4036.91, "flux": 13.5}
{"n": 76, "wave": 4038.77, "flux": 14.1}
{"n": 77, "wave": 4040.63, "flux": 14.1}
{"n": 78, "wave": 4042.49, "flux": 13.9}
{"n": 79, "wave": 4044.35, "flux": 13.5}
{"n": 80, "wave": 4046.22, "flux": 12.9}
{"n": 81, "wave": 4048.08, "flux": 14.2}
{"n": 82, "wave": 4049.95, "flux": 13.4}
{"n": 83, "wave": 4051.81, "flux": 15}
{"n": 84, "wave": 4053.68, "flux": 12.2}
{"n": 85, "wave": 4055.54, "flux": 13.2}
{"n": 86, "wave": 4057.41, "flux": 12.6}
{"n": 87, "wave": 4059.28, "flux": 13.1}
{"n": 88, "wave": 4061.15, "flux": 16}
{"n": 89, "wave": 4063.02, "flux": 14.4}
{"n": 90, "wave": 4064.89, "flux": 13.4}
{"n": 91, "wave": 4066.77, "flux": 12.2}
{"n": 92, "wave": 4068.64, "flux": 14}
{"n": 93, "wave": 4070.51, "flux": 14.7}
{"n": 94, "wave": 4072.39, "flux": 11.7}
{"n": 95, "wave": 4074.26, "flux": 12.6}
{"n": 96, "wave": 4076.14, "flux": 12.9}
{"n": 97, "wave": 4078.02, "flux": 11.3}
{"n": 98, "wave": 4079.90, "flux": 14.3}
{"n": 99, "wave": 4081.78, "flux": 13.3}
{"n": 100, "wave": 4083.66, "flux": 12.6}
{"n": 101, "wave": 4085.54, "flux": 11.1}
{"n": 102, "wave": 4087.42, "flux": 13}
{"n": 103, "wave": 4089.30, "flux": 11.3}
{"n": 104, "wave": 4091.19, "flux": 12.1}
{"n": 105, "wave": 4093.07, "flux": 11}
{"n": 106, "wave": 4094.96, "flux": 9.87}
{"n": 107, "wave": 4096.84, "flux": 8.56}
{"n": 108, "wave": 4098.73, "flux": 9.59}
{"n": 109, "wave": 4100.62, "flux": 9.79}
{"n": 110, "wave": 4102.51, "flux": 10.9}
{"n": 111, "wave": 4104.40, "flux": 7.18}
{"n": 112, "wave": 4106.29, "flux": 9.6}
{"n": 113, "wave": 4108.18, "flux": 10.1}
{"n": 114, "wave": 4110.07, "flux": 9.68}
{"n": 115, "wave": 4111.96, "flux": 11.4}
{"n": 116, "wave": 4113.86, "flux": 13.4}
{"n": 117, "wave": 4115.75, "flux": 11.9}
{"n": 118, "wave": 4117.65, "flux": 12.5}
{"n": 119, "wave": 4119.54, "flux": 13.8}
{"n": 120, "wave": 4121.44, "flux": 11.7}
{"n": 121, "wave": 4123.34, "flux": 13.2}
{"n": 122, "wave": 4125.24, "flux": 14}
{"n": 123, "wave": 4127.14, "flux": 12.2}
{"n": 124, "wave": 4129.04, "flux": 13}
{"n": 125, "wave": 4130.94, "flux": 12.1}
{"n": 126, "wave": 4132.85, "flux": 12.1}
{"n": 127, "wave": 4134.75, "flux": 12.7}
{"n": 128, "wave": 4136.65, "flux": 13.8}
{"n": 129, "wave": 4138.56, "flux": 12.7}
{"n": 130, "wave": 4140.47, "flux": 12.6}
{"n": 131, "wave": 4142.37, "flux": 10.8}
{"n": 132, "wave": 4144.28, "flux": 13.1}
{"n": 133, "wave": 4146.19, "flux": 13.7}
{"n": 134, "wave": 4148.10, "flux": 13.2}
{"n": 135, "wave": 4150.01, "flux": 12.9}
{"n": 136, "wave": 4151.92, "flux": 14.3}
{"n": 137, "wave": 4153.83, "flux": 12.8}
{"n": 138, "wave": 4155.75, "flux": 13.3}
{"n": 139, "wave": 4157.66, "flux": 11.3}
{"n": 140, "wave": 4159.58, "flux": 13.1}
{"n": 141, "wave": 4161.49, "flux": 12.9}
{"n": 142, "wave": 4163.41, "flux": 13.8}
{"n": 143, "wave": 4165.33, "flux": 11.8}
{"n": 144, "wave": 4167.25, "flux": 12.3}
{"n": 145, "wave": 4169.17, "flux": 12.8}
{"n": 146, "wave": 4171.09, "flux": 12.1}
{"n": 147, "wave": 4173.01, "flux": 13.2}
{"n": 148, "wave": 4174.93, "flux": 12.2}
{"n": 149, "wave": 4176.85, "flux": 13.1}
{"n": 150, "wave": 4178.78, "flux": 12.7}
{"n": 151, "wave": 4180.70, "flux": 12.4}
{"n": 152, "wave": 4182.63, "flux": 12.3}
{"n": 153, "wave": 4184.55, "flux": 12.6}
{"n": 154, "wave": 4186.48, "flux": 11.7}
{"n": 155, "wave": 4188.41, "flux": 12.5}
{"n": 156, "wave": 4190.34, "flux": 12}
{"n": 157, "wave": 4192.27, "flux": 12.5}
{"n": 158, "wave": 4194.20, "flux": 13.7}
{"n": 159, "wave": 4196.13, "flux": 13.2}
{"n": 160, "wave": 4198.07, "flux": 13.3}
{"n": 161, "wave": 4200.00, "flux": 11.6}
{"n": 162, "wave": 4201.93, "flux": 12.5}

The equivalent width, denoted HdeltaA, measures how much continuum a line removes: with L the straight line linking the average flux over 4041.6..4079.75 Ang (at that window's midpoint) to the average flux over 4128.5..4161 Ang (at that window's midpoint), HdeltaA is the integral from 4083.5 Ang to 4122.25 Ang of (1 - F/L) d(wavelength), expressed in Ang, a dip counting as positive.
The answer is 6.3 Ang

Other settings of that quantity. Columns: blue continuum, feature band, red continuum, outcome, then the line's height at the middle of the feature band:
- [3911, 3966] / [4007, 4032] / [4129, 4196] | -3.0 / 11.9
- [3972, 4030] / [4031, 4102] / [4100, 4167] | -1.7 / 12.4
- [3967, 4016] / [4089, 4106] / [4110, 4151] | 3.4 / 12.5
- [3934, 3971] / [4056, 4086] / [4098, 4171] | -3.9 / 11.6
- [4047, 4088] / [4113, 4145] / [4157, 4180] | 0.5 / 12.9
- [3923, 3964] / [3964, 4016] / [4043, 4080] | 1.4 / 12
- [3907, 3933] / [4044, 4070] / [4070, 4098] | -3.4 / 12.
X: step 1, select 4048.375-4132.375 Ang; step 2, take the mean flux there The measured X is 12.2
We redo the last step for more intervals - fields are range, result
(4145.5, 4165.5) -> 13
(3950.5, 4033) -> 12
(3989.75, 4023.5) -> 13.6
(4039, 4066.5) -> 13.7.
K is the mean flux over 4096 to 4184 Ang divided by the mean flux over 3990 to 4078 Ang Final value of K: 0.9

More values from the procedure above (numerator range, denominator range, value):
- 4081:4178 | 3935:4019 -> 1.03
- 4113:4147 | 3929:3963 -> 1.15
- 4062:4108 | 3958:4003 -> 1.05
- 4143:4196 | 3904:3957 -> 1.06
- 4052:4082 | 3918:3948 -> 1.19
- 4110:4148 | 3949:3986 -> 1.23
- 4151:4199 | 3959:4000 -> 1.16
